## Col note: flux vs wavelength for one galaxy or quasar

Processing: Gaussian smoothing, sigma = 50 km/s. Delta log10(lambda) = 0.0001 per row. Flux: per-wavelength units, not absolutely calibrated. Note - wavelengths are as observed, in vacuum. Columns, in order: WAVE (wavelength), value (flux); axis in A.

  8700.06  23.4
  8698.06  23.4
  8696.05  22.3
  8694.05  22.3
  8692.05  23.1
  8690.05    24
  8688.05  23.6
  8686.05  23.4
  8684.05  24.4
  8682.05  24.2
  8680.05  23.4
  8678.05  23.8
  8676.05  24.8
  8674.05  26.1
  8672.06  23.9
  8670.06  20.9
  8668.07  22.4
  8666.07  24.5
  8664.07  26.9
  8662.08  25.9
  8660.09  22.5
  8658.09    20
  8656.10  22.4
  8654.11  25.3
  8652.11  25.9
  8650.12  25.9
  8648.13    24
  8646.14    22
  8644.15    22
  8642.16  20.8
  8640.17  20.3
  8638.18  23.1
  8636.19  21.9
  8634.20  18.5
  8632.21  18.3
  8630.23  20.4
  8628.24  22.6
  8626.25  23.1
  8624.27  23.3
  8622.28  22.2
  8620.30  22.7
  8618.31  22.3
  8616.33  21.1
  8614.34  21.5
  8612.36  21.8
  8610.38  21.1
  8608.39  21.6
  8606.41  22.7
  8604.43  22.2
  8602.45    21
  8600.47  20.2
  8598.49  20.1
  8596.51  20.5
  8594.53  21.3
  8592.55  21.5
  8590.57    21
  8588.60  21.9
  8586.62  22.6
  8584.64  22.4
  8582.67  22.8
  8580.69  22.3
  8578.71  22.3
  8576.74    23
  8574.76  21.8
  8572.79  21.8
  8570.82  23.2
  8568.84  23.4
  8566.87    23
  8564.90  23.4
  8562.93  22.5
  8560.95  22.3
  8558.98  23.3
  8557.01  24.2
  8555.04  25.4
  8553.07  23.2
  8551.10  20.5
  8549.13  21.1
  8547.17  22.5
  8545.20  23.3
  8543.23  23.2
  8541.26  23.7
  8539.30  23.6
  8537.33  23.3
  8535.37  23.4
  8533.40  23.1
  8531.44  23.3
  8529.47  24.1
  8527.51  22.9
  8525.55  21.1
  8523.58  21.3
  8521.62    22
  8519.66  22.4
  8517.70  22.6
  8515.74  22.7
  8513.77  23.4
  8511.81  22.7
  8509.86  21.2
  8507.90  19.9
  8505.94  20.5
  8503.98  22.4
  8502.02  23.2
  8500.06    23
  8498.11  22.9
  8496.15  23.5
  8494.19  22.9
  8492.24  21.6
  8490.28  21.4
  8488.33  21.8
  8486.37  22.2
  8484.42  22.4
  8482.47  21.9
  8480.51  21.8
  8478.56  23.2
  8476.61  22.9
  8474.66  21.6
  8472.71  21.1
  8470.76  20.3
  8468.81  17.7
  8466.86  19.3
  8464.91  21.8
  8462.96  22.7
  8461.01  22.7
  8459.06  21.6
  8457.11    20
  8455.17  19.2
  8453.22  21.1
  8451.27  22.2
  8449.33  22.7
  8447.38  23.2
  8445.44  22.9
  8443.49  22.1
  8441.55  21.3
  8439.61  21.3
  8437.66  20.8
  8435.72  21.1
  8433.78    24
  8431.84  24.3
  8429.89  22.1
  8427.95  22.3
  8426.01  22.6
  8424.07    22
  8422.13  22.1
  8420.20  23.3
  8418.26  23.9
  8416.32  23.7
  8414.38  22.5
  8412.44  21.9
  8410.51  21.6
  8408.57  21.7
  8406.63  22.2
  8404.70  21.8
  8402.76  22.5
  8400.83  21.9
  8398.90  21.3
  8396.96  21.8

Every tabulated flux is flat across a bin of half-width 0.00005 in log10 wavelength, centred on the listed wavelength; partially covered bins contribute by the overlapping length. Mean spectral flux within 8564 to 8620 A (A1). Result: 21.9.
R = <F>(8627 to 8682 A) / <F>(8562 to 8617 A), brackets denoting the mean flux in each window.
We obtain 1.05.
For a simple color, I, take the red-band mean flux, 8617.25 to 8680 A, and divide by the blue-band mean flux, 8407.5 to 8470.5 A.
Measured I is 1.0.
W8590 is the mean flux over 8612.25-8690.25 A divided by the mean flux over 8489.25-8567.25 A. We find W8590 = 1.01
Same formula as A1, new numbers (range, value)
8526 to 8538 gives 23.3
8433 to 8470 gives 21.4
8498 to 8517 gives 22.2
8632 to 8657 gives 22.5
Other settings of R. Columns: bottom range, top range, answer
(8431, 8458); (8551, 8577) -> 1.05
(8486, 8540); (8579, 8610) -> 0.96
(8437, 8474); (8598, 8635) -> 1.01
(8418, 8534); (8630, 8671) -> 1.03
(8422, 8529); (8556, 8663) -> 1.01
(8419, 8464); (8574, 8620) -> 0.98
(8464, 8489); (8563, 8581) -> 1.06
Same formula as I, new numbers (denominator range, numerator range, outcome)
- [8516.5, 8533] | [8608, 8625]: 0.98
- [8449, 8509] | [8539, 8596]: 1.04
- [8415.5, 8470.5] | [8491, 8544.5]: 1.03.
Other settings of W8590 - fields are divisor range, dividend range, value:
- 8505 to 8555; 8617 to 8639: 0.96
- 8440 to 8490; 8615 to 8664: 1.04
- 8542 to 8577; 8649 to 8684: 1.05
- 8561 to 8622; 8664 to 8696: 1.08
